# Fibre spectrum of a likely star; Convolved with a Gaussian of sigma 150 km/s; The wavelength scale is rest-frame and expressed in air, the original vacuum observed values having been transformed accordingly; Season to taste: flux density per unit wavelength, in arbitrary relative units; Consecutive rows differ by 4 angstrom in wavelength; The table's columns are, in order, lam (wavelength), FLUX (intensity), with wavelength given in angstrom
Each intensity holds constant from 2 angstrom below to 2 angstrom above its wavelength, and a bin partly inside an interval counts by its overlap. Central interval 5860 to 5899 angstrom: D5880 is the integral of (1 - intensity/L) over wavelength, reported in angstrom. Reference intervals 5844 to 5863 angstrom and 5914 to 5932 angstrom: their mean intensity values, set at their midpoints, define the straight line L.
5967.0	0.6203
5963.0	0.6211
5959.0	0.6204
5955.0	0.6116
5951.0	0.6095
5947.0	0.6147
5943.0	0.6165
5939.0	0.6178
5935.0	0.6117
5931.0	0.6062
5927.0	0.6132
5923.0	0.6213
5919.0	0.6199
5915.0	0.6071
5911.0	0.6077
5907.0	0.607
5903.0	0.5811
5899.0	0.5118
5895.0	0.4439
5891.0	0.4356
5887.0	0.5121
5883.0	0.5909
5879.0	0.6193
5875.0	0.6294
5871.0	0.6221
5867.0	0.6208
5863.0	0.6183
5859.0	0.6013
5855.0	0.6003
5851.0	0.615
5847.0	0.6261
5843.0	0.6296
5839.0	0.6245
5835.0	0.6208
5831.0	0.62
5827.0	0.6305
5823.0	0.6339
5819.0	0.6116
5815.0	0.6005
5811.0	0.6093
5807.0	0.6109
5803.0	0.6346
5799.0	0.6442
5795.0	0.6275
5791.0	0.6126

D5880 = 3.1 angstrom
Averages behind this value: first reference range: 0.612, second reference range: 0.614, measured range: 0.564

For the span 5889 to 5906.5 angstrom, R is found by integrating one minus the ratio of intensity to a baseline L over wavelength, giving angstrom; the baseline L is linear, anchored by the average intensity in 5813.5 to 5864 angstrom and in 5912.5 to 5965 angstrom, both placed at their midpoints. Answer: 3.21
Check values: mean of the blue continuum 0.618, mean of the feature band 0.503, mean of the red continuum 0.615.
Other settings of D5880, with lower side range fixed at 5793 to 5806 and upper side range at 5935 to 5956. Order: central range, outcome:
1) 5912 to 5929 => 0.1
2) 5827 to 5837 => 0.1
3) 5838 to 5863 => 0.4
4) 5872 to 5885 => 0.2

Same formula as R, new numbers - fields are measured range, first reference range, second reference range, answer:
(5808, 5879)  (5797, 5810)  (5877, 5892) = -3.79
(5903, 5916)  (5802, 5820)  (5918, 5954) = 0.22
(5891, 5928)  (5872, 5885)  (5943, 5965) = 2.65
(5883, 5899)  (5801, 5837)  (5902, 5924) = 3.27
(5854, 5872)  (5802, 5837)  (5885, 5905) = -2.12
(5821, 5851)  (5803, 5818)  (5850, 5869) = -0.73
